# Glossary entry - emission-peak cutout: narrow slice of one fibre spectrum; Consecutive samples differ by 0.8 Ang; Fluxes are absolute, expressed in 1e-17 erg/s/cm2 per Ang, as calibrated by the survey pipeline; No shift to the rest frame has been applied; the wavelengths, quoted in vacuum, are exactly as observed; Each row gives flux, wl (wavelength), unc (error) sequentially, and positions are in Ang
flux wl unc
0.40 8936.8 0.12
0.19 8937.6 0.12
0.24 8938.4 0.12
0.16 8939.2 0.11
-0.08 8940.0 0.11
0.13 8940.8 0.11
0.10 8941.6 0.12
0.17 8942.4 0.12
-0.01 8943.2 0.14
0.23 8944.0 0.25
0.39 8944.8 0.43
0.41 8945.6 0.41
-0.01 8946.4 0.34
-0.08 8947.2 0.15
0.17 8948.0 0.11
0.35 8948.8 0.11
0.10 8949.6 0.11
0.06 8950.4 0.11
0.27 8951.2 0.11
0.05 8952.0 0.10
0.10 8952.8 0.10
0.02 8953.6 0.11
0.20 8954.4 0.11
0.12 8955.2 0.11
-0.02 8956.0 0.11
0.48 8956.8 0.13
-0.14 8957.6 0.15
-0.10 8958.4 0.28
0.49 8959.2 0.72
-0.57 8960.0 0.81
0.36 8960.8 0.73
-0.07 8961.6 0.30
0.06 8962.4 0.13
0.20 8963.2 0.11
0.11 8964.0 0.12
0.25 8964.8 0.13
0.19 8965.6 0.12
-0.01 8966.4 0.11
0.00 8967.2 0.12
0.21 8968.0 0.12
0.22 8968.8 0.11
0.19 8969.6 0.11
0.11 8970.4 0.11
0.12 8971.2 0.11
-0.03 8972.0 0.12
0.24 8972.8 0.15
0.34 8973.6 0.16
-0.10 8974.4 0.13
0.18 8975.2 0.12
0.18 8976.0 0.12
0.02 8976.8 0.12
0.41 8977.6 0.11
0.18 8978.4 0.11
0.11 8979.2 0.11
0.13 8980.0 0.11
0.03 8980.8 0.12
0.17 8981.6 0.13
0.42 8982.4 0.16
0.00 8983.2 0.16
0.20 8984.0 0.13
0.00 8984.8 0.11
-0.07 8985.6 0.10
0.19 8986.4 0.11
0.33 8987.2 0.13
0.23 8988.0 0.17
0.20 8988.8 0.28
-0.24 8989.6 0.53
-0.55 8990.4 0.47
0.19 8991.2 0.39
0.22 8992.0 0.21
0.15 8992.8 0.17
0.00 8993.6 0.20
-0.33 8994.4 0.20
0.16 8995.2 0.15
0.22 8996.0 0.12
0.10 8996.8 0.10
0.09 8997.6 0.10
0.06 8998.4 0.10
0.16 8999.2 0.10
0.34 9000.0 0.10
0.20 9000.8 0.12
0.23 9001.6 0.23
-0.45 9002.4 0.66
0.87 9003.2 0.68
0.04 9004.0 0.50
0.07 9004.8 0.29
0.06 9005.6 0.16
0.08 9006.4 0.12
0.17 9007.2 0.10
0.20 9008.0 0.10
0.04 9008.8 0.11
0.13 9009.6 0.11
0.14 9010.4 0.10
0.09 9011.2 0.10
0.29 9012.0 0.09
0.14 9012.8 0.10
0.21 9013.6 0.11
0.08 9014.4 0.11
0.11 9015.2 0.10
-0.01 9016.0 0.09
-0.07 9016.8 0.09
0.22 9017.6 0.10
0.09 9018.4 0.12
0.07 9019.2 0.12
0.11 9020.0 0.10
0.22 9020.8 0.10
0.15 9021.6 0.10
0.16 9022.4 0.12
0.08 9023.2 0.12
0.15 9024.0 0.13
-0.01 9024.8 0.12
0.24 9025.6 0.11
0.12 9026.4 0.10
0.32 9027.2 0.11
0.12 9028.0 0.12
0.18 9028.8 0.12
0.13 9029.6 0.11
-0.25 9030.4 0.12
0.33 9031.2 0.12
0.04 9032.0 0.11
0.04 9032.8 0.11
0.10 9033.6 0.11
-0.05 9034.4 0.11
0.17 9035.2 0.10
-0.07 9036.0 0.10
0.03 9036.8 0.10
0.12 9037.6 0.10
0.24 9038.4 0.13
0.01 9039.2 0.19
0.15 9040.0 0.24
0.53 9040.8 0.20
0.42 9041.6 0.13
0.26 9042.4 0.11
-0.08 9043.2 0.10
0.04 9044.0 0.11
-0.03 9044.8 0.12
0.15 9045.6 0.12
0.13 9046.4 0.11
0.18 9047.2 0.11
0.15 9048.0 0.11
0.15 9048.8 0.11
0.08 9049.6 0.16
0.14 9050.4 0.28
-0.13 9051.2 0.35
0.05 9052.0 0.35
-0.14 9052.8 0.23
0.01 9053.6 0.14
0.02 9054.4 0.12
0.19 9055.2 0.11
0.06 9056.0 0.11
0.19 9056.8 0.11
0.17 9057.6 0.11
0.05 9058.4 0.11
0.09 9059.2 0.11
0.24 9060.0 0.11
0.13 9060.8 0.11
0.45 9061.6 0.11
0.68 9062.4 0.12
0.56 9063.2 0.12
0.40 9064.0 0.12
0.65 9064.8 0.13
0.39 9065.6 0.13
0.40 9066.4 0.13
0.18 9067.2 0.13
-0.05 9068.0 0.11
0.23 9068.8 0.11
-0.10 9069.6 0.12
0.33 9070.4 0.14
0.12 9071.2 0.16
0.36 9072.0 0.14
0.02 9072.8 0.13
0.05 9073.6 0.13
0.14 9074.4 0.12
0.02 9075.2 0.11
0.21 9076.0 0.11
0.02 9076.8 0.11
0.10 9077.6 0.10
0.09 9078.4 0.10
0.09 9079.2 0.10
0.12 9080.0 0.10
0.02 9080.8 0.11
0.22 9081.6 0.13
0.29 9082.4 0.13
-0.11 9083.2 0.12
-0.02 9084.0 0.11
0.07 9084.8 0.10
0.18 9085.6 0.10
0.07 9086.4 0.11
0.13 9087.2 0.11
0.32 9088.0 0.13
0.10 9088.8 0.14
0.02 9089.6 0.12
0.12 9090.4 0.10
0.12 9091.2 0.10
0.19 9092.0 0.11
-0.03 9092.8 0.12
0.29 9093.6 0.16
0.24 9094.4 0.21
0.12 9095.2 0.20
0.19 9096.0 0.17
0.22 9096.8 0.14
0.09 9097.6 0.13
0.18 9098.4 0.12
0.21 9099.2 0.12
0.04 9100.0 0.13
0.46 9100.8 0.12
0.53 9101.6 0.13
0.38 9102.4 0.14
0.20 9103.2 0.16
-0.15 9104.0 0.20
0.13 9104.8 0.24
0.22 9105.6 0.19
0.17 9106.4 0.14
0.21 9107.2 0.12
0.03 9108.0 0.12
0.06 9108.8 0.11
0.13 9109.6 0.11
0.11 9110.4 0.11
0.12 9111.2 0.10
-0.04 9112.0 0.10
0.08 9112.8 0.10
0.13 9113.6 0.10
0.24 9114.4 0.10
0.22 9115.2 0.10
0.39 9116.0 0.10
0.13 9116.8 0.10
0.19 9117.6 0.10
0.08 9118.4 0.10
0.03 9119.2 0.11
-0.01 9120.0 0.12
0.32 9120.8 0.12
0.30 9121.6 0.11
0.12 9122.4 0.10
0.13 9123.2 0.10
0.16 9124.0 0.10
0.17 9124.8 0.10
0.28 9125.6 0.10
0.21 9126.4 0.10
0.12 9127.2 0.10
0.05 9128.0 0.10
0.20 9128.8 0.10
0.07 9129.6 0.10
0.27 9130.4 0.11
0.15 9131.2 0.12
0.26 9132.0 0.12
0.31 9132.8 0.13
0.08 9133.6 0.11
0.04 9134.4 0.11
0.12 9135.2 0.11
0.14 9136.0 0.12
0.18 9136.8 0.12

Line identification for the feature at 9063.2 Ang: H-beta 4861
